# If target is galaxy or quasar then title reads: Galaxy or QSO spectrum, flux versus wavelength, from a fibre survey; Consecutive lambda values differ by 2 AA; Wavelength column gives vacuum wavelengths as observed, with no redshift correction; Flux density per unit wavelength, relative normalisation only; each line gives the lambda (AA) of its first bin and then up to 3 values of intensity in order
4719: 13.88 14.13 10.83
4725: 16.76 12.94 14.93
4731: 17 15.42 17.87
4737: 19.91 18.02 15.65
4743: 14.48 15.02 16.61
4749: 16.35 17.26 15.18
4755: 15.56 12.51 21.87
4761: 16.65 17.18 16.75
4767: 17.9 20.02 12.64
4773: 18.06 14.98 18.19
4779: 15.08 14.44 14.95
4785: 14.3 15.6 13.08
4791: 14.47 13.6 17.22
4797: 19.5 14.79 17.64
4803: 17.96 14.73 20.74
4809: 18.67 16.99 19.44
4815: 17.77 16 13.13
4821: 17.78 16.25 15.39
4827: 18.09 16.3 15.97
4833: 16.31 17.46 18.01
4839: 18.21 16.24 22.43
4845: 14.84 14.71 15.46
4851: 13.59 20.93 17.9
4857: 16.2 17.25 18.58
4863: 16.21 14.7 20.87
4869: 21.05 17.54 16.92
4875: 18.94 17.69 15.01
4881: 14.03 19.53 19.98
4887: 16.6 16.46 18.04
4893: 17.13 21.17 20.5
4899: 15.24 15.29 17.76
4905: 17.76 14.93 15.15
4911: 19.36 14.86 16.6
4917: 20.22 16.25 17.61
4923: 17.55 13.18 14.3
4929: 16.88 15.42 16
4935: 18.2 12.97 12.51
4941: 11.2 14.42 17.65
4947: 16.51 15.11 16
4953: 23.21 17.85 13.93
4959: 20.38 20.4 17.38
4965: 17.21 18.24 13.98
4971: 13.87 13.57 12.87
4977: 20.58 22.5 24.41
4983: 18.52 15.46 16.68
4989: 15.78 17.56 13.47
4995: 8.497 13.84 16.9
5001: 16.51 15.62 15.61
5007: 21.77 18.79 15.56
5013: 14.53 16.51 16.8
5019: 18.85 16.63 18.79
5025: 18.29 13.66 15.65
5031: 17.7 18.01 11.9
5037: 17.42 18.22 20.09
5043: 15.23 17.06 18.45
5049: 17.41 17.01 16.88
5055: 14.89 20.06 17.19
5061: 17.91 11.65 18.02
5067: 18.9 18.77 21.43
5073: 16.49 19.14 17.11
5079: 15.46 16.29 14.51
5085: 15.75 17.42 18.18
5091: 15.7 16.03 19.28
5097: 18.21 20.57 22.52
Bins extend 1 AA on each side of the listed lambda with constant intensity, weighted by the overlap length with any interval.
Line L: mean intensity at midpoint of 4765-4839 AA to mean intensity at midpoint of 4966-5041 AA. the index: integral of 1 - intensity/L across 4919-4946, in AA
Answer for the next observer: 2.2 AA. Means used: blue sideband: 16.5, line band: 15.3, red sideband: 16.6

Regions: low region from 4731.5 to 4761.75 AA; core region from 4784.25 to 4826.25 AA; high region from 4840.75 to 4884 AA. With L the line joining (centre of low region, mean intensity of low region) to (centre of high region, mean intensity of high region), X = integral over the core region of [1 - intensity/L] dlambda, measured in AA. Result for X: 1.23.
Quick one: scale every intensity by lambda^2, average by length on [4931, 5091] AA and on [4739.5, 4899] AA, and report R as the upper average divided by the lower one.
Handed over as 1.07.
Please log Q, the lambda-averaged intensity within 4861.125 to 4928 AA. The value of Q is 17.2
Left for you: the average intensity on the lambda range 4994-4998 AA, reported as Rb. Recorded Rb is 11.2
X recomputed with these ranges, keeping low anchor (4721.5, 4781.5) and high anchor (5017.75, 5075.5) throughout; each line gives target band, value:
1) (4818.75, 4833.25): 0.15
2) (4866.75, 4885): -1.41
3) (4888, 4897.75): -1.10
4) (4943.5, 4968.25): -1.12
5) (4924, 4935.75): 0.87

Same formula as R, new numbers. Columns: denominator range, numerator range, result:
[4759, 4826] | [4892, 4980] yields 1.07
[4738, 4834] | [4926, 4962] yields 1.06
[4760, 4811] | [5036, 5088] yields 1.18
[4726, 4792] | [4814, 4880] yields 1.10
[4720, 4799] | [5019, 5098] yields 1.21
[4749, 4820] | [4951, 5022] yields 1.12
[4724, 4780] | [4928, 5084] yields 1.13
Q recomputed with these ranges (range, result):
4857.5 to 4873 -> 17.9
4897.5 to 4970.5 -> 16.4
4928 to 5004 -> 16.4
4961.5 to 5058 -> 16.8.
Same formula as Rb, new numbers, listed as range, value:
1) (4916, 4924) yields 17.9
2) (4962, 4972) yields 16.1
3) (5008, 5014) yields 16.3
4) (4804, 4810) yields 18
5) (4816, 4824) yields 15.8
